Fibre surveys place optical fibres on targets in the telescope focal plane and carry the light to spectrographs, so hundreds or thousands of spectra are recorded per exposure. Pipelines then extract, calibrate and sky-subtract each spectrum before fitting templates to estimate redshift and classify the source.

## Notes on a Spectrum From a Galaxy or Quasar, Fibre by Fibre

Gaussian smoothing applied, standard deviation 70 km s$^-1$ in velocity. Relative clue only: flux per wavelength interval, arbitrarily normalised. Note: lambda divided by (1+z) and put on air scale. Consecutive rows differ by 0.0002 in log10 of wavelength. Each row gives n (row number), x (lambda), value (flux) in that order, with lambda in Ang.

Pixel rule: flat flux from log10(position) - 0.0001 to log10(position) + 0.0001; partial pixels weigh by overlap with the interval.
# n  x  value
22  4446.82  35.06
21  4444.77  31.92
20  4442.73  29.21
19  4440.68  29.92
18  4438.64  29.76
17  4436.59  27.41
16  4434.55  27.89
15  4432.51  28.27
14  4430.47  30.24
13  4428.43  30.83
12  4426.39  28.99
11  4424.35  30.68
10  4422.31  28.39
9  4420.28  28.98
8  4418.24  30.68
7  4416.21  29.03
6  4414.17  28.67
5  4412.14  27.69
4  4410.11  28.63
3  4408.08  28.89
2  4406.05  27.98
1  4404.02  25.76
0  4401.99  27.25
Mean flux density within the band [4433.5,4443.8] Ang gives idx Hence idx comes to 28.9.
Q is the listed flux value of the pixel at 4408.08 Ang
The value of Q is 28.89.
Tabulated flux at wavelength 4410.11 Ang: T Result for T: 28.63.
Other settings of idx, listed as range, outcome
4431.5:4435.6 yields 28.1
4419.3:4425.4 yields 29.4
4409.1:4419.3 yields 28.9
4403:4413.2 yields 27.8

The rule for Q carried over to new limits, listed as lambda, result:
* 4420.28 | 28.98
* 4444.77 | 31.92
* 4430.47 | 30.24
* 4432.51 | 28.27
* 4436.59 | 27.41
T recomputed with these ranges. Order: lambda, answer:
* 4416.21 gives 29.03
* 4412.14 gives 27.69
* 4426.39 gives 28.99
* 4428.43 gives 30.83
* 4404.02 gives 25.76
